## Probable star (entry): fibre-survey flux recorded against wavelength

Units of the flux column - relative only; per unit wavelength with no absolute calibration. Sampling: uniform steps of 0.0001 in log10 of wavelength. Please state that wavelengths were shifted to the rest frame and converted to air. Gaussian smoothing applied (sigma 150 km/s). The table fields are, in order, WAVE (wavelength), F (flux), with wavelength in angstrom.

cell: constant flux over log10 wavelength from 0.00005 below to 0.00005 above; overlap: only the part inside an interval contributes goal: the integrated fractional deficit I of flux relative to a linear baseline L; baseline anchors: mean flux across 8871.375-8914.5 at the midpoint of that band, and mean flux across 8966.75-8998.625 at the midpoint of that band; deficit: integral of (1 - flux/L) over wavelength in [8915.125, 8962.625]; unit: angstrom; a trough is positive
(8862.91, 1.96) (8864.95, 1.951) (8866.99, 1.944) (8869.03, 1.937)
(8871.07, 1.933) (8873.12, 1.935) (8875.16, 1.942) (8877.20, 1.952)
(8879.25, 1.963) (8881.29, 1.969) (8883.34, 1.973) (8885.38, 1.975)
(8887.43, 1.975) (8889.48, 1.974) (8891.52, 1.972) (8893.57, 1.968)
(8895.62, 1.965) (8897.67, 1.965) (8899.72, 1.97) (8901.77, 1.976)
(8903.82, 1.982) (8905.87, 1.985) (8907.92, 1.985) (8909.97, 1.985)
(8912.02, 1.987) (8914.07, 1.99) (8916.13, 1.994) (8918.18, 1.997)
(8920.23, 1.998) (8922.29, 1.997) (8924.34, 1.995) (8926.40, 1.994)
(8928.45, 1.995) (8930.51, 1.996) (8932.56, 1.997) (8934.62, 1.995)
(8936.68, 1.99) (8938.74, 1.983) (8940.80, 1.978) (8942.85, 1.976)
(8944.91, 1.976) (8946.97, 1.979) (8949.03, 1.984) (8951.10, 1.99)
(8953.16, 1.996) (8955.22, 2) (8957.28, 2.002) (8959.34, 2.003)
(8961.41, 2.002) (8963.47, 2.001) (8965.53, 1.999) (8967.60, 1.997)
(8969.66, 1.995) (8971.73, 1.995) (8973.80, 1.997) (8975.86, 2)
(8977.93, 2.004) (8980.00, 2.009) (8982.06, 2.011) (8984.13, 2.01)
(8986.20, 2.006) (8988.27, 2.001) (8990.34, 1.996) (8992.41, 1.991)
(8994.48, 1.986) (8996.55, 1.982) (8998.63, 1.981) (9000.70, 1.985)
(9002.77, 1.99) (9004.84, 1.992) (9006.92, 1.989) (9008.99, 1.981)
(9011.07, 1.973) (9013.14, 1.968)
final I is -0.2 angstrom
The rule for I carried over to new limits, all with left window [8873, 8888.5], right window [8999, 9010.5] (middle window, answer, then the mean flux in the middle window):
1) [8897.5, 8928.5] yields -0.3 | 1.99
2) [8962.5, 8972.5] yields -0.1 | 2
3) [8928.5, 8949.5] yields -0.1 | 1.99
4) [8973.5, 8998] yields -0.2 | 2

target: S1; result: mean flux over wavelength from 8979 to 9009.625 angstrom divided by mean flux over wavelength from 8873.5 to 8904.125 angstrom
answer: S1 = 1.01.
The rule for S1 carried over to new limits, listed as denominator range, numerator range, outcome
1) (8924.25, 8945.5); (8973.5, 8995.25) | 1.01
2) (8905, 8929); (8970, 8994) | 1.00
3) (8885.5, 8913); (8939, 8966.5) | 1.01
